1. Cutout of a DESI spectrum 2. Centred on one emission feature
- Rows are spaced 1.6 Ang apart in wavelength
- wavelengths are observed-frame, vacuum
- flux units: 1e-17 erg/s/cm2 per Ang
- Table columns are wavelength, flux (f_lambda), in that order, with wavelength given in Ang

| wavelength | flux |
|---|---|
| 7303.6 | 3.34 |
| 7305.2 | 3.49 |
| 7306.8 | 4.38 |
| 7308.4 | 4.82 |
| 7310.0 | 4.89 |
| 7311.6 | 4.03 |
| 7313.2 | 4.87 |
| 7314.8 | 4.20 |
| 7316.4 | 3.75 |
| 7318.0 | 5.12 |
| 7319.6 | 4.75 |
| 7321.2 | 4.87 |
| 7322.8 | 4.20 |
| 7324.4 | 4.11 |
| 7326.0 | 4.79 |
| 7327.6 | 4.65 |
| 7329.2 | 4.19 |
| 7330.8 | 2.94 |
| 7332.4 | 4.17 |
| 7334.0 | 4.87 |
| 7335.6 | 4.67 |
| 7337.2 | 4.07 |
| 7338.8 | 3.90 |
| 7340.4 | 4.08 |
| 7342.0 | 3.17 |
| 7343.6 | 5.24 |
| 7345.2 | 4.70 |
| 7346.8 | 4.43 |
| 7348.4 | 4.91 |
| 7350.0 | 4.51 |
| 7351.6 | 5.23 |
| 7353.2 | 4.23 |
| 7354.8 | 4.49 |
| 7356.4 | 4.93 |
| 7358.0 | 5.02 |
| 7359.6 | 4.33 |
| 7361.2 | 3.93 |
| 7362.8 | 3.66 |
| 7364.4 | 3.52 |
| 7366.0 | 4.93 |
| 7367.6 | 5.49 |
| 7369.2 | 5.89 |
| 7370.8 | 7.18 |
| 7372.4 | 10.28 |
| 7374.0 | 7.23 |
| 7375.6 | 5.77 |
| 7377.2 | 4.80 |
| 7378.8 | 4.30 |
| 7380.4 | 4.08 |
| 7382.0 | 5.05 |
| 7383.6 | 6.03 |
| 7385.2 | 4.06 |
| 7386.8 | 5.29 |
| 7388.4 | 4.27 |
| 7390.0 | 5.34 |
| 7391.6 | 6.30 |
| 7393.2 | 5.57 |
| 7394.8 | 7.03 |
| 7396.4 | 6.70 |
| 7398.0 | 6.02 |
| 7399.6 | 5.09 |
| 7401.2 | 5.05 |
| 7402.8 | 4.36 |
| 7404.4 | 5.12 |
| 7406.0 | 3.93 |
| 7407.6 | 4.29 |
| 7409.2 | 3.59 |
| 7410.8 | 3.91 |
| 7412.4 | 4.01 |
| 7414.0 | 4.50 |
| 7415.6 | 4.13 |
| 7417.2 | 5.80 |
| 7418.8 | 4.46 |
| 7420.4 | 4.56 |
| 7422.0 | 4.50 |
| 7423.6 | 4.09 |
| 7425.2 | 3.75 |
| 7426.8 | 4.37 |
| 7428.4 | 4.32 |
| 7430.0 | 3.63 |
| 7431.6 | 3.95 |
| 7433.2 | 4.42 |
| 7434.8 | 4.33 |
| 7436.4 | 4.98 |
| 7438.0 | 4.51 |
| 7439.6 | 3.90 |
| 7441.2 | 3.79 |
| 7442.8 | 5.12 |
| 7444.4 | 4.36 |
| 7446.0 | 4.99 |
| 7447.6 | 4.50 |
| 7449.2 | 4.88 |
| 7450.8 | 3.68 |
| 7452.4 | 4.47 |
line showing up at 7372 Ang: Halpha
